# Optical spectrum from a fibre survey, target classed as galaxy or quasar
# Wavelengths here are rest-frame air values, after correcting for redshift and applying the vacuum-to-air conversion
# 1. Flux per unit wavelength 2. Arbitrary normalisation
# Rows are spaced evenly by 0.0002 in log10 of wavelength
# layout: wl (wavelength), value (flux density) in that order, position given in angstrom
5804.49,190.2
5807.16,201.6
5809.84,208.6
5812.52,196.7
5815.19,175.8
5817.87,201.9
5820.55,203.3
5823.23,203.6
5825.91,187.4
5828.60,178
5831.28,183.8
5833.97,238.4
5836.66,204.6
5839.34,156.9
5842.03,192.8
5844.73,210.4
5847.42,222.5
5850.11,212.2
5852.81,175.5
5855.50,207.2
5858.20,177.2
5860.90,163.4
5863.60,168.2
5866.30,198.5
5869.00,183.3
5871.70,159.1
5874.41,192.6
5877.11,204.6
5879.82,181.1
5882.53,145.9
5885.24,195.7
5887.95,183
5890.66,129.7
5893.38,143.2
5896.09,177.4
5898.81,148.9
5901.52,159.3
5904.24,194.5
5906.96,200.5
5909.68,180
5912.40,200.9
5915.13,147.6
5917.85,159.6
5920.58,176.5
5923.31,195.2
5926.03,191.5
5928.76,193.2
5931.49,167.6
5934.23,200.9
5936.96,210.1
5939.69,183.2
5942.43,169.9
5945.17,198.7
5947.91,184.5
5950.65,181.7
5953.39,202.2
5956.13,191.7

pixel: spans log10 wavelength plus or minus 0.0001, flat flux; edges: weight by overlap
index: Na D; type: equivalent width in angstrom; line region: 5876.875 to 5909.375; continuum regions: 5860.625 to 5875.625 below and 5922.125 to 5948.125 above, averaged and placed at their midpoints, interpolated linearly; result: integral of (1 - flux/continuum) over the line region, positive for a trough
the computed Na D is 2.0 angstrom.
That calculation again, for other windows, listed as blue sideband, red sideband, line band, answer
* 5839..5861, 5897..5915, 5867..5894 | 1.79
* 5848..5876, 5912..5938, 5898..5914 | 0.22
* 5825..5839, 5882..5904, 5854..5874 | -0.19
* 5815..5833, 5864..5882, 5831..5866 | -1.04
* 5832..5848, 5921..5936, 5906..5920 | 1.08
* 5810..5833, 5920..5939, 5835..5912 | 4.26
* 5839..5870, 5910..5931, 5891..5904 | 1.79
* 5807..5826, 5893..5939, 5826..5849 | -0.47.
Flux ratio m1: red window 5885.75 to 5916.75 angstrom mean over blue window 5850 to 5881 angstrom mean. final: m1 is 0.92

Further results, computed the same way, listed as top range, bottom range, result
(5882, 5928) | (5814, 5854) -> 0.88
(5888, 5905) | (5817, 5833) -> 0.82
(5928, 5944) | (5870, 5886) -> 1.04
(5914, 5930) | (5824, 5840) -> 0.92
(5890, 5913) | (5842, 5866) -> 0.89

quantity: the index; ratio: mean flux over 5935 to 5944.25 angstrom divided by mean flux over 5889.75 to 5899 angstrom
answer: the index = 1.3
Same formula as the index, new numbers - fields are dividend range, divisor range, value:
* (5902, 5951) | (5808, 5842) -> 0.95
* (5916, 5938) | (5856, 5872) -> 1.04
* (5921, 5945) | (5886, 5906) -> 1.15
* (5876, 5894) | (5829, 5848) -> 0.85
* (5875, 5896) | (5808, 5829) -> 0.87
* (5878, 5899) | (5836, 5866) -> 0.87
